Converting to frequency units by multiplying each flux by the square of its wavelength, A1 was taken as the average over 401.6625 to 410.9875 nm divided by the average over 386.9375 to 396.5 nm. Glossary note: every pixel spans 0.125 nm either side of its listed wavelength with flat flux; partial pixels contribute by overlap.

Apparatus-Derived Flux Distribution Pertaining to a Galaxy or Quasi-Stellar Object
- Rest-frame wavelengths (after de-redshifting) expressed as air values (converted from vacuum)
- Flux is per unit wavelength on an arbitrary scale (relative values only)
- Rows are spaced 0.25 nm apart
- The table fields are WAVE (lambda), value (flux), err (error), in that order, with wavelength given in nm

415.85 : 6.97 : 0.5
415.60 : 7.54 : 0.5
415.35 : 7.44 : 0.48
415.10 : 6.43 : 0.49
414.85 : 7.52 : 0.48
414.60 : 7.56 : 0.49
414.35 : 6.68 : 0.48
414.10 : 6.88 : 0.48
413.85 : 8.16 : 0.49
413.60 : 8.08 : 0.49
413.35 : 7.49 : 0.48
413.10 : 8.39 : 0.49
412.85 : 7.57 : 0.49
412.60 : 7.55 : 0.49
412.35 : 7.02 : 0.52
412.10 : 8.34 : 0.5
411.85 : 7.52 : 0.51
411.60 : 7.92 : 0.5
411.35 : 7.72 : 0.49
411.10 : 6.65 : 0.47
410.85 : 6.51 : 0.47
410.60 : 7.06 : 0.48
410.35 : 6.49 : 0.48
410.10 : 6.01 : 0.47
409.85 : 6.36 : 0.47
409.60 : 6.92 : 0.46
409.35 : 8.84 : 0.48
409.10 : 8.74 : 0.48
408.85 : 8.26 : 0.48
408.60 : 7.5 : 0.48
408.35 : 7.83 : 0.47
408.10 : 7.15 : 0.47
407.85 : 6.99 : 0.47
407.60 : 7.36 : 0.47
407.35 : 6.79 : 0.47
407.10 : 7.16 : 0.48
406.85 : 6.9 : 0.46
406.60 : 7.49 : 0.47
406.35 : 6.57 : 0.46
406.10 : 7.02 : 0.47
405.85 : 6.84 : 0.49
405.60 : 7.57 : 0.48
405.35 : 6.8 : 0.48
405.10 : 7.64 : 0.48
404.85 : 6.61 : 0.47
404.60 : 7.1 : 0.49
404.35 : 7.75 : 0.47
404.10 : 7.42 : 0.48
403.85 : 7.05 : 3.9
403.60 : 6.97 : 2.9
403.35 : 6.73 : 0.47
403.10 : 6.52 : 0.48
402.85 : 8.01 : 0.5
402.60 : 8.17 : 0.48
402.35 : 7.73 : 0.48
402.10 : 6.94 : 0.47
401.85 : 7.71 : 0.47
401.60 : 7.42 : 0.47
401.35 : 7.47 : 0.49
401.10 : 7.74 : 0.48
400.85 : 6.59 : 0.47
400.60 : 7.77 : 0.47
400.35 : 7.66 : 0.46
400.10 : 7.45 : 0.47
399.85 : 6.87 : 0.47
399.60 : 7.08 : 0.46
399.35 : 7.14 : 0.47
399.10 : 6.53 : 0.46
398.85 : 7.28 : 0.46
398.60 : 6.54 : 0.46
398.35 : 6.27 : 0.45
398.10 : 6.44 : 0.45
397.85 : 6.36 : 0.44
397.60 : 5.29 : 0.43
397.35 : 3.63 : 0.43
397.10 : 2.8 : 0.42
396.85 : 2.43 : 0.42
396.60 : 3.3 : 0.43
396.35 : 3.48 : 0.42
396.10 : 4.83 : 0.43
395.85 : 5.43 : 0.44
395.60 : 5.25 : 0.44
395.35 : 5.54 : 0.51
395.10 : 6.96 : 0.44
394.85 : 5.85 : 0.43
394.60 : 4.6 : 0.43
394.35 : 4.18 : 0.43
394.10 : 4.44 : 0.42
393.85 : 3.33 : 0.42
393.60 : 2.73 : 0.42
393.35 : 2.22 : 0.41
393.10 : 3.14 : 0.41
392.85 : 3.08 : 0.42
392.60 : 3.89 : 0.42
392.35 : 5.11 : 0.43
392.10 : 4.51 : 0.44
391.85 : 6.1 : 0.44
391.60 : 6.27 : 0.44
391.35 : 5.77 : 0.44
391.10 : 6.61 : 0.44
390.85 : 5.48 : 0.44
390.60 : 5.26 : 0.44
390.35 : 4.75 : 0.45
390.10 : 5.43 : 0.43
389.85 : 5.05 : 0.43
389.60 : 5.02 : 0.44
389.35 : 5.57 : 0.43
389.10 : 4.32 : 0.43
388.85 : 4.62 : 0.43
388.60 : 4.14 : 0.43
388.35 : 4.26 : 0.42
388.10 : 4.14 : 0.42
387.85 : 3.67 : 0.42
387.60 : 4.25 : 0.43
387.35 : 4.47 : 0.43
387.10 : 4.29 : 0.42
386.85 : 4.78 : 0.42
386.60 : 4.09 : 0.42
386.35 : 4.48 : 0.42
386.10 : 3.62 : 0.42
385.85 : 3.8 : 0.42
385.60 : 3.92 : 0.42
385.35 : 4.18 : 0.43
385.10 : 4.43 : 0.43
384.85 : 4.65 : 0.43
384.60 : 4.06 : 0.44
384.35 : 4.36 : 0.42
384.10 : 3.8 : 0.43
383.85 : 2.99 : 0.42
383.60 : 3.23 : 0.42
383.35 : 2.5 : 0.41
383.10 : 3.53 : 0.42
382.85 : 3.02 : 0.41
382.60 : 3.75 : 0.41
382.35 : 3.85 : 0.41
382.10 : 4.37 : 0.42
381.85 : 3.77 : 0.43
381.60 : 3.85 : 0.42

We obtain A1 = 1.66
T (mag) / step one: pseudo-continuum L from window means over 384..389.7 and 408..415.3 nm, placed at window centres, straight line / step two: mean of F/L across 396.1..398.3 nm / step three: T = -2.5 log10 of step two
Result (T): 0.29 mag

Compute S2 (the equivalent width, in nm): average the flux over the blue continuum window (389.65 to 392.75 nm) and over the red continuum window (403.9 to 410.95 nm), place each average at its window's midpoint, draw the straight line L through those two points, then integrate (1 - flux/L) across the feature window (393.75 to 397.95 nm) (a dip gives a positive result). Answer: 0.924 nm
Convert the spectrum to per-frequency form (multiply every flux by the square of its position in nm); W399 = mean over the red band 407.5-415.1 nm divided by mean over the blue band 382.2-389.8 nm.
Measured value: 2.07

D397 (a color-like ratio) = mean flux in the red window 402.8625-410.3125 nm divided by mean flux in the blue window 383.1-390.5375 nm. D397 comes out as 1.70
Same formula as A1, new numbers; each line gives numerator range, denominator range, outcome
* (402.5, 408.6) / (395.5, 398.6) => 1.60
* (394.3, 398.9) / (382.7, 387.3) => 1.38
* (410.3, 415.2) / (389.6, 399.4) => 1.64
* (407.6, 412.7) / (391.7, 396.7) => 1.81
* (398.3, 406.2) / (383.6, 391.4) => 1.73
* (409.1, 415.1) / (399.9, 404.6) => 1.05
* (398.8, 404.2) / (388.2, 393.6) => 1.62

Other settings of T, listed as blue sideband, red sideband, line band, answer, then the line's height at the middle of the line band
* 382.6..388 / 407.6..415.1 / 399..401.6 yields -0.22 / 5.93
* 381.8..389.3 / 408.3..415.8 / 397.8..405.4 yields -0.18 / 6.07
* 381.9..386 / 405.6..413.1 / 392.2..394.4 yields 0.38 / 5.07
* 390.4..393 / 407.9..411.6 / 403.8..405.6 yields -0.08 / 6.71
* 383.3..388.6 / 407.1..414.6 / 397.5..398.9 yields -0.12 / 5.69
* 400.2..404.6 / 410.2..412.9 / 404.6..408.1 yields 0.04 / 7.34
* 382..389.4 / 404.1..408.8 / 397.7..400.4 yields -0.13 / 6.06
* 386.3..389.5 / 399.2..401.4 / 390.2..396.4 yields 0.18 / 5.66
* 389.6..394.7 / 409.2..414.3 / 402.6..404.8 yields -0.16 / 6.24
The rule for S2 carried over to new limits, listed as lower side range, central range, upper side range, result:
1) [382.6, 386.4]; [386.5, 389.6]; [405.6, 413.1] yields -0.11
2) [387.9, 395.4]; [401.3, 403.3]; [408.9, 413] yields -0.42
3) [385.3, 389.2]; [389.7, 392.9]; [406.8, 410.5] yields -0.31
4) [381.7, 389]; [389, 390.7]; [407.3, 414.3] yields -0.18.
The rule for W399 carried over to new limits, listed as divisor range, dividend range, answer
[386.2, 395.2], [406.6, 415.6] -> 1.76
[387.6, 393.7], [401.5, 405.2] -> 1.68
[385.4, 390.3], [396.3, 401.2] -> 1.43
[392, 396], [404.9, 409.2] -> 1.77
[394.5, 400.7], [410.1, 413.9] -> 1.40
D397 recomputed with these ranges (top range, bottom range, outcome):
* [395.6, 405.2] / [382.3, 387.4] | 1.66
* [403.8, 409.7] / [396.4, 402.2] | 1.18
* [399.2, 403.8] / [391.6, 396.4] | 1.62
